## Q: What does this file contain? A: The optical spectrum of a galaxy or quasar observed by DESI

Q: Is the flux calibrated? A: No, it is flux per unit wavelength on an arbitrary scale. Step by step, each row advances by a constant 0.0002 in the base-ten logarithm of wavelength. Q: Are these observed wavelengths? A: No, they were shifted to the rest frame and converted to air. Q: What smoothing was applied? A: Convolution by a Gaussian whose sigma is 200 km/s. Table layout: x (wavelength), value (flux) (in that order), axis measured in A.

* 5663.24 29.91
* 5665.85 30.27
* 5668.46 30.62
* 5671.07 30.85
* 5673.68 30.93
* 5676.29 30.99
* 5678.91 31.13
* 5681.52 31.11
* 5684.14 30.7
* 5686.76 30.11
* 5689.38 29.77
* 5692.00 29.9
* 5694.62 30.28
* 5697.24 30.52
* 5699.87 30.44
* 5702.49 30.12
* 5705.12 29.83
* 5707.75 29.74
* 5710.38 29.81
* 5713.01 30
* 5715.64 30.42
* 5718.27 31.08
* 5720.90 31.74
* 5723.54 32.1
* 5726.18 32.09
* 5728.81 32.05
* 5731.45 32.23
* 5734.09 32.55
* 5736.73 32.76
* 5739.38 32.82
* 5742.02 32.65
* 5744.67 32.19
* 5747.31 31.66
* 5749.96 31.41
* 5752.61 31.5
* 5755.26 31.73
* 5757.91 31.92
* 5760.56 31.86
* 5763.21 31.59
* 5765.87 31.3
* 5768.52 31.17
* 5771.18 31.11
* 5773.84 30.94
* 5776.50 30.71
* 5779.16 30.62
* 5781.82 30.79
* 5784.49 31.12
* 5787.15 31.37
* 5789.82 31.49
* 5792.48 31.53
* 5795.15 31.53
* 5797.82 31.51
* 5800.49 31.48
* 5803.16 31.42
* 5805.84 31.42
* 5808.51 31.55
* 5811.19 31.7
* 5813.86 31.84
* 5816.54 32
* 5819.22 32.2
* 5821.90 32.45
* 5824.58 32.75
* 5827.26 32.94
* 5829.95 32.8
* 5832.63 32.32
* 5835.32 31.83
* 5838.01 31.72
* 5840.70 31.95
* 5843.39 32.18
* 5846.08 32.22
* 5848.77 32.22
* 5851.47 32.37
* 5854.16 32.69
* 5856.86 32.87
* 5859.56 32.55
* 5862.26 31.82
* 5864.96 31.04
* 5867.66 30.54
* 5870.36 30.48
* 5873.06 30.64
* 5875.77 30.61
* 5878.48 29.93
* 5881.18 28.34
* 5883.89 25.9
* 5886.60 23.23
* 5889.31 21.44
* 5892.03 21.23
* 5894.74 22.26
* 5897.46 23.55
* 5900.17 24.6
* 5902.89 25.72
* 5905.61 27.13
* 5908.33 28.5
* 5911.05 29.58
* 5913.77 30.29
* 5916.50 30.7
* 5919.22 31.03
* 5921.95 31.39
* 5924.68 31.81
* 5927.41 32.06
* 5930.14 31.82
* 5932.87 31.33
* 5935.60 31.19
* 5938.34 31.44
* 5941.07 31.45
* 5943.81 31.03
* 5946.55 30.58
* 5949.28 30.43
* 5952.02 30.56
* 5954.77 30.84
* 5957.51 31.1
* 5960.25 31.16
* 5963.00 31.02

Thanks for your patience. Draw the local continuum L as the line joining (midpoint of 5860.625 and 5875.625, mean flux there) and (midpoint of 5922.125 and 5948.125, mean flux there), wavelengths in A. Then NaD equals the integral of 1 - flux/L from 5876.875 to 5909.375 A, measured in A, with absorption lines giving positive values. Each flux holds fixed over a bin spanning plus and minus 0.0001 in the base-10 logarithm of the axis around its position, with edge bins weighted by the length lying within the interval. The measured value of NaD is 6.2 A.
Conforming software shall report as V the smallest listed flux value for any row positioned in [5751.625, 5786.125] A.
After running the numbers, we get 30.62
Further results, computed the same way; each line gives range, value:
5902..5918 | 25.72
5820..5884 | 25.9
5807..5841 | 31.55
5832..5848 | 31.72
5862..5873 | 30.48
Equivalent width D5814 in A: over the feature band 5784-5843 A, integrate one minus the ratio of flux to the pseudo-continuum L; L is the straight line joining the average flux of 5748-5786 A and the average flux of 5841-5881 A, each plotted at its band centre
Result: -0.92 A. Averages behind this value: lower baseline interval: 31.3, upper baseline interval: 31.5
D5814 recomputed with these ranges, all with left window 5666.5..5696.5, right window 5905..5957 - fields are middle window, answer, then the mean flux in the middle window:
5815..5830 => -0.9 A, 32.5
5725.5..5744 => -1.1 A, 32.5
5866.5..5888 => 1.4 A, 28.7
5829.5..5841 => -0.5 A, 32.1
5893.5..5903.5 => 2.2 A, 23.9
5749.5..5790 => -0.8 A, 31.3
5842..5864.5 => -1.2 A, 32.3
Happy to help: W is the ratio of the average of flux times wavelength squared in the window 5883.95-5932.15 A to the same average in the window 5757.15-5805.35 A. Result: 0.9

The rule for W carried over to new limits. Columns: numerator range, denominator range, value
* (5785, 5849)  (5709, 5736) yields 1.05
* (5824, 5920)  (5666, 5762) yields 1.00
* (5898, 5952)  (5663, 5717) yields 1.07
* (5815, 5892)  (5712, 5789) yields 1.01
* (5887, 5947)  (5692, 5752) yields 0.98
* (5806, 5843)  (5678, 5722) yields 1.10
